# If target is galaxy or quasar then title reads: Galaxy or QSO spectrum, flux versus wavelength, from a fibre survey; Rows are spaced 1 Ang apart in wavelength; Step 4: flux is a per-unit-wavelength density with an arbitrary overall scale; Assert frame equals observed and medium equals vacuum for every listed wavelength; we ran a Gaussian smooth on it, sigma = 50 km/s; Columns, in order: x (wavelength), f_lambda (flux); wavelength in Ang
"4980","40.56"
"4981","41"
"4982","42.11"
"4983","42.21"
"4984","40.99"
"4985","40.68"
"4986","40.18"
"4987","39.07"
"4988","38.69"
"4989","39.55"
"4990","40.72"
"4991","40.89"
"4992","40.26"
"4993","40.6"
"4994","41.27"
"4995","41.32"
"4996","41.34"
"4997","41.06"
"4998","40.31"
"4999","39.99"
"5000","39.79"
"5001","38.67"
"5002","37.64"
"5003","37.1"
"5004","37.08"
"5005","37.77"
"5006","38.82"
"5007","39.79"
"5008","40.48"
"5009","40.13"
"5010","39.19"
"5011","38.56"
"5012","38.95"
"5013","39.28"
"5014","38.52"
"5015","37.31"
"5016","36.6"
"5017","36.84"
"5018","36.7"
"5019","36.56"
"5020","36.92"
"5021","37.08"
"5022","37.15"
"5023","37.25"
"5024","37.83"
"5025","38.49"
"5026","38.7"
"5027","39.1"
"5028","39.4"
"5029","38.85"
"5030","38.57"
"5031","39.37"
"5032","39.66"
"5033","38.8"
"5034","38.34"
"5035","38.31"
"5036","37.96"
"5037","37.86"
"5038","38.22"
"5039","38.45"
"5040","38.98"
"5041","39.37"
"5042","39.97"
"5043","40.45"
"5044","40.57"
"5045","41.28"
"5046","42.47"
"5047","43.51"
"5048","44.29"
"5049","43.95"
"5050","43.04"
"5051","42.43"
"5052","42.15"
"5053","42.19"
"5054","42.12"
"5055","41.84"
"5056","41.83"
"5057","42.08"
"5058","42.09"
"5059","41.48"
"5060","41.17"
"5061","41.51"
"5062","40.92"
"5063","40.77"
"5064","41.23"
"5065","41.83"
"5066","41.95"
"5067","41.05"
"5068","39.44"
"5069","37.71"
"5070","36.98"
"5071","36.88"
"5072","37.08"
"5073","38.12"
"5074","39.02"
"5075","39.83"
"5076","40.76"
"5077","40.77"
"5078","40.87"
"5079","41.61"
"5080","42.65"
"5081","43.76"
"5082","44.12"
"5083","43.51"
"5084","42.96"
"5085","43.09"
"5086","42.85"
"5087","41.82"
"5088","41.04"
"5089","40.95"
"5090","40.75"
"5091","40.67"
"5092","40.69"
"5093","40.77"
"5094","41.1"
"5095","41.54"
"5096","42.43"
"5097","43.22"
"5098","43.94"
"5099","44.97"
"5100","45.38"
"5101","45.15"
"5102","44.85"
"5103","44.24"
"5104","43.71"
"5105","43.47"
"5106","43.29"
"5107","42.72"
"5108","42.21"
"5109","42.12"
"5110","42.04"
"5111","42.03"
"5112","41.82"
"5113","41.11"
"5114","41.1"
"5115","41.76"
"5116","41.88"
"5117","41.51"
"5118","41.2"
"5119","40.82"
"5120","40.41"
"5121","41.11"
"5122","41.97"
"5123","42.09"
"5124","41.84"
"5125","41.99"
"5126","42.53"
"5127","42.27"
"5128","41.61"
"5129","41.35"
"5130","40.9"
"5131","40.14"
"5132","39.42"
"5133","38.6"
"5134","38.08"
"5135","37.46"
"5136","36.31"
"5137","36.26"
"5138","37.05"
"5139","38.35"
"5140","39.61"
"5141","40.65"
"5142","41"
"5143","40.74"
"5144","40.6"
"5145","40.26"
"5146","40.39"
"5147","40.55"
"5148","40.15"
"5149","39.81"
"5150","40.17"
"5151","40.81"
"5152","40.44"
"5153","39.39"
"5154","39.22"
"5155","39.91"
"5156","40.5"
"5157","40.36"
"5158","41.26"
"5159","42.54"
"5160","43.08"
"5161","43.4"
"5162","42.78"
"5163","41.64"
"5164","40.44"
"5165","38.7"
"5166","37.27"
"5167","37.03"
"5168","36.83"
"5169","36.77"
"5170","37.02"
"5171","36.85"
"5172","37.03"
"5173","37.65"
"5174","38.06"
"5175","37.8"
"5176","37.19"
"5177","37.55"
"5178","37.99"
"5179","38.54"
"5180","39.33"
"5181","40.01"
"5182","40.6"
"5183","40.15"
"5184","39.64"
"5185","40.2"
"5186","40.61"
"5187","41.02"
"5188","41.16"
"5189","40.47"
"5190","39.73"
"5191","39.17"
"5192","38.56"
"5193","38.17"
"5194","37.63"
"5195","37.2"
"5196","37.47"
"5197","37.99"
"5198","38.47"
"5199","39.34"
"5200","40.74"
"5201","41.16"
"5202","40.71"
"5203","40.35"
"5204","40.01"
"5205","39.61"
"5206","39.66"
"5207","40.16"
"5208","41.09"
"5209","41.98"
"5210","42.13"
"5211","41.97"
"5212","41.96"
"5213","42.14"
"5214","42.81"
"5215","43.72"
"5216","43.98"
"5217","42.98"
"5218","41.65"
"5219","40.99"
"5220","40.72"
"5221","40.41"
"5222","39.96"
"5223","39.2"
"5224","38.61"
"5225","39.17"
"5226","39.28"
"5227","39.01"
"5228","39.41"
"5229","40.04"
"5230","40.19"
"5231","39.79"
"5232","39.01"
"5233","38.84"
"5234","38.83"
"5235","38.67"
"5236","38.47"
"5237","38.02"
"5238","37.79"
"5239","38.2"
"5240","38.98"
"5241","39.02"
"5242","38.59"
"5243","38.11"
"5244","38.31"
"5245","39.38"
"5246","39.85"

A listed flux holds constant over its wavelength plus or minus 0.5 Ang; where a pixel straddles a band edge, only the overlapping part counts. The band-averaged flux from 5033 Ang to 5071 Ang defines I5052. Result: 40.7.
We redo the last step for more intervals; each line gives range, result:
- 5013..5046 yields 38.5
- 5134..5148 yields 39.2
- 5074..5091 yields 41.8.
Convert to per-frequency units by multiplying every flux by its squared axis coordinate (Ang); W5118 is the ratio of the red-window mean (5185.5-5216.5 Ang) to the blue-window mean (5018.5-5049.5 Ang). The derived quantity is 1.1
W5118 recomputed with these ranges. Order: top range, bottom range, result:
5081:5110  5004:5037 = 1.15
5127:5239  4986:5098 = 1.05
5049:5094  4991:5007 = 1.07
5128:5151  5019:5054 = 1.04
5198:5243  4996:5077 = 1.09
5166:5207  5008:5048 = 1.06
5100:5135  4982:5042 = 1.12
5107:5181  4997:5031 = 1.10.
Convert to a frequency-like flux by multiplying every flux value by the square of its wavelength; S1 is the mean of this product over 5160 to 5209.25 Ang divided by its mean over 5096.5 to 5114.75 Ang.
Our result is 0.94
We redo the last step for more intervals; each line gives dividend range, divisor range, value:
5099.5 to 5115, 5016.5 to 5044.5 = 1.15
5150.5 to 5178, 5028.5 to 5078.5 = 1.02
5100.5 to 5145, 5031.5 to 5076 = 1.04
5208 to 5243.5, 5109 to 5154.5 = 1.03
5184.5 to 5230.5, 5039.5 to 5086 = 1.03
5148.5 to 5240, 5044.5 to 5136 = 1.00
